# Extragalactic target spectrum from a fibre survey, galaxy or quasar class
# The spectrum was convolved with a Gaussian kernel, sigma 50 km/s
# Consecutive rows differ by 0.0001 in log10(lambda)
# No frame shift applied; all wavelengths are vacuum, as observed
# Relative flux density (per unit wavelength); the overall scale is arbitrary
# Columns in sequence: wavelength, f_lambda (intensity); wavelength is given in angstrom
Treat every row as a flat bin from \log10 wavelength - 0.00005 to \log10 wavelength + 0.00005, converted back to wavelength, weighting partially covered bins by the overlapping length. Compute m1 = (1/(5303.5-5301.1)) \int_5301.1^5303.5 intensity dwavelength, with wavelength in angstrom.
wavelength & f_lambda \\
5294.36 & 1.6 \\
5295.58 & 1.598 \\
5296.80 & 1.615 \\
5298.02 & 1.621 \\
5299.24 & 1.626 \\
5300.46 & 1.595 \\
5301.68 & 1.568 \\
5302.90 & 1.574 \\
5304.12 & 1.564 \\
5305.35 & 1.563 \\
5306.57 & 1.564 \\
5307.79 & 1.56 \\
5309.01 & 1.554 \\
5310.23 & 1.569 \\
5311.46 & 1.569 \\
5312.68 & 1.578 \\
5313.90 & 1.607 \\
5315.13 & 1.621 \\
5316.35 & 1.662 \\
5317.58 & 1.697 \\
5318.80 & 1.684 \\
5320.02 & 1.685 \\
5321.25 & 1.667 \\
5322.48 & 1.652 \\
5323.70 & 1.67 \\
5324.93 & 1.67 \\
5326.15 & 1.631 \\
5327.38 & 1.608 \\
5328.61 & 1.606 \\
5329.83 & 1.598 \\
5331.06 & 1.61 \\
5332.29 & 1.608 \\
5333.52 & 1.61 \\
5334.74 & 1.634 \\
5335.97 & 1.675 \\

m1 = 1.57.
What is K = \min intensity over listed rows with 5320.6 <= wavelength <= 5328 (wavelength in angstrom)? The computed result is 1.608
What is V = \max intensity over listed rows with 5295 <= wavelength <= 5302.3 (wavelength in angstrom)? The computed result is 1.626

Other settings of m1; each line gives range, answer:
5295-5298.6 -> 1.61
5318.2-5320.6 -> 1.69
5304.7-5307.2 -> 1.56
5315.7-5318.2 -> 1.68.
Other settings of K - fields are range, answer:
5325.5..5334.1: 1.598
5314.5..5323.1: 1.621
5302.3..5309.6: 1.554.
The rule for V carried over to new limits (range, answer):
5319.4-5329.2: 1.685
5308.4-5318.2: 1.697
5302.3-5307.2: 1.574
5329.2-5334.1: 1.61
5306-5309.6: 1.564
